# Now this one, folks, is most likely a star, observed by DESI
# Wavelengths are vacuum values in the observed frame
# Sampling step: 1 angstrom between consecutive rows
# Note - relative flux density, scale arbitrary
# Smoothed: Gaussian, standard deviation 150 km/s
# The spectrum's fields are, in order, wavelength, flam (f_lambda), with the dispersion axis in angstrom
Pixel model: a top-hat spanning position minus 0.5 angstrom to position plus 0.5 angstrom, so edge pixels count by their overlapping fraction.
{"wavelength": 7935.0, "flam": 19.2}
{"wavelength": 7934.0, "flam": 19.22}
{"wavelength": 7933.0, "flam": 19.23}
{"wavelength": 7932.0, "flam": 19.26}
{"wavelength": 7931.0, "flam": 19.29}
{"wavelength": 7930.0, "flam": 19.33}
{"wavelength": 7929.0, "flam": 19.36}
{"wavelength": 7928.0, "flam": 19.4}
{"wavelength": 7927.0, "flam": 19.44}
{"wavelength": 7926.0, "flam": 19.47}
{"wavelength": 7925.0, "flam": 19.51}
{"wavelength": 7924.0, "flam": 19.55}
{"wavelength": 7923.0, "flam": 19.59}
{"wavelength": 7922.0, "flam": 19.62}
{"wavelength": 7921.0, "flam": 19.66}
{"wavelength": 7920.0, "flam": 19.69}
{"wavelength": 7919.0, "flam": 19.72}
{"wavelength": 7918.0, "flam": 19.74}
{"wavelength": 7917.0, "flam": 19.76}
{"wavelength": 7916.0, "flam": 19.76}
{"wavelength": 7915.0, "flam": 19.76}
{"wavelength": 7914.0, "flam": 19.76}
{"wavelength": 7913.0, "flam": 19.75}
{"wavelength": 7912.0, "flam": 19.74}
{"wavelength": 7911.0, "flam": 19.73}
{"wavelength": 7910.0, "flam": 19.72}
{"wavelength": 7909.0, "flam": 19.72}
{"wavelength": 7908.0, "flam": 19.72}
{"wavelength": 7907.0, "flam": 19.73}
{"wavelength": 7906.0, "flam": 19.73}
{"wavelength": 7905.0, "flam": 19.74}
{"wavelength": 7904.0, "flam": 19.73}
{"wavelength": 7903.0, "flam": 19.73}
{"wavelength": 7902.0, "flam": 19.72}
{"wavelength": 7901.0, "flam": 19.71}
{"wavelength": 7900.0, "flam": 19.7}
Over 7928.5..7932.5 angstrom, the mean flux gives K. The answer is 19.3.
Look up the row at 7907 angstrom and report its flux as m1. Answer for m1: 19.73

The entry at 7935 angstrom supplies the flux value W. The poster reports 19.2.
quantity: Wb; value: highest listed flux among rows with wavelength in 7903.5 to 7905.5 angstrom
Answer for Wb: 19.74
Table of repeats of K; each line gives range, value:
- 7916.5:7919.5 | 19.7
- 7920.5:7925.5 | 19.6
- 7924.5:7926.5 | 19.5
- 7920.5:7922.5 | 19.6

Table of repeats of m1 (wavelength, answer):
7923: 19.59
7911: 19.73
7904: 19.73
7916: 19.76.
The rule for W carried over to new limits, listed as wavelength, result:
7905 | 19.74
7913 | 19.75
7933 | 19.23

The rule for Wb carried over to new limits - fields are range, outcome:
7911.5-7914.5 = 19.76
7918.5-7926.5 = 19.72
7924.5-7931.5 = 19.51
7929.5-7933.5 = 19.33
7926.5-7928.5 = 19.44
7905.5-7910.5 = 19.73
